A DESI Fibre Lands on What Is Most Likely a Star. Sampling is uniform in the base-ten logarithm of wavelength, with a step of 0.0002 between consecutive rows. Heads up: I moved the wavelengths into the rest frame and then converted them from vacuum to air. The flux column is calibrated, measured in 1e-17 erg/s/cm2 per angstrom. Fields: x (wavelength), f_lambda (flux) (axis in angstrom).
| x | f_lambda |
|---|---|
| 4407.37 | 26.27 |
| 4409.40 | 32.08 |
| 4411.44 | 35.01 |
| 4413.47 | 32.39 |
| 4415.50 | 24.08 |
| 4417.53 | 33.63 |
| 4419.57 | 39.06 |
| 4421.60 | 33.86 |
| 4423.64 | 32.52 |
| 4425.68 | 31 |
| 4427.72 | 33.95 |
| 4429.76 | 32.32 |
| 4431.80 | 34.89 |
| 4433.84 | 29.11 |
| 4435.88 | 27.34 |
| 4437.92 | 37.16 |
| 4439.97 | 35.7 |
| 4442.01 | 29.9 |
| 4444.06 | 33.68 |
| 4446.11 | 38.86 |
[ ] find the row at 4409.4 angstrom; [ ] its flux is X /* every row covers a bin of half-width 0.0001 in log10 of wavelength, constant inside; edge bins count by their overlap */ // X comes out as 32.08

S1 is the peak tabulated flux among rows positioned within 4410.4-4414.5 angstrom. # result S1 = 35.01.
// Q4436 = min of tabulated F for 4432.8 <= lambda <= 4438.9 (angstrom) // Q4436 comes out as 27.34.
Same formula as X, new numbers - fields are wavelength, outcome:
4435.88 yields 27.34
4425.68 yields 31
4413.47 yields 32.39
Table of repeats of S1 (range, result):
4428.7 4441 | 37.16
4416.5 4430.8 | 39.06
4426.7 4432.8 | 34.89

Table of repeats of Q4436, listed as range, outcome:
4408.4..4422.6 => 24.08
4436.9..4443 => 29.9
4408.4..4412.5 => 32.08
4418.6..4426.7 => 31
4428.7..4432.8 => 32.32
